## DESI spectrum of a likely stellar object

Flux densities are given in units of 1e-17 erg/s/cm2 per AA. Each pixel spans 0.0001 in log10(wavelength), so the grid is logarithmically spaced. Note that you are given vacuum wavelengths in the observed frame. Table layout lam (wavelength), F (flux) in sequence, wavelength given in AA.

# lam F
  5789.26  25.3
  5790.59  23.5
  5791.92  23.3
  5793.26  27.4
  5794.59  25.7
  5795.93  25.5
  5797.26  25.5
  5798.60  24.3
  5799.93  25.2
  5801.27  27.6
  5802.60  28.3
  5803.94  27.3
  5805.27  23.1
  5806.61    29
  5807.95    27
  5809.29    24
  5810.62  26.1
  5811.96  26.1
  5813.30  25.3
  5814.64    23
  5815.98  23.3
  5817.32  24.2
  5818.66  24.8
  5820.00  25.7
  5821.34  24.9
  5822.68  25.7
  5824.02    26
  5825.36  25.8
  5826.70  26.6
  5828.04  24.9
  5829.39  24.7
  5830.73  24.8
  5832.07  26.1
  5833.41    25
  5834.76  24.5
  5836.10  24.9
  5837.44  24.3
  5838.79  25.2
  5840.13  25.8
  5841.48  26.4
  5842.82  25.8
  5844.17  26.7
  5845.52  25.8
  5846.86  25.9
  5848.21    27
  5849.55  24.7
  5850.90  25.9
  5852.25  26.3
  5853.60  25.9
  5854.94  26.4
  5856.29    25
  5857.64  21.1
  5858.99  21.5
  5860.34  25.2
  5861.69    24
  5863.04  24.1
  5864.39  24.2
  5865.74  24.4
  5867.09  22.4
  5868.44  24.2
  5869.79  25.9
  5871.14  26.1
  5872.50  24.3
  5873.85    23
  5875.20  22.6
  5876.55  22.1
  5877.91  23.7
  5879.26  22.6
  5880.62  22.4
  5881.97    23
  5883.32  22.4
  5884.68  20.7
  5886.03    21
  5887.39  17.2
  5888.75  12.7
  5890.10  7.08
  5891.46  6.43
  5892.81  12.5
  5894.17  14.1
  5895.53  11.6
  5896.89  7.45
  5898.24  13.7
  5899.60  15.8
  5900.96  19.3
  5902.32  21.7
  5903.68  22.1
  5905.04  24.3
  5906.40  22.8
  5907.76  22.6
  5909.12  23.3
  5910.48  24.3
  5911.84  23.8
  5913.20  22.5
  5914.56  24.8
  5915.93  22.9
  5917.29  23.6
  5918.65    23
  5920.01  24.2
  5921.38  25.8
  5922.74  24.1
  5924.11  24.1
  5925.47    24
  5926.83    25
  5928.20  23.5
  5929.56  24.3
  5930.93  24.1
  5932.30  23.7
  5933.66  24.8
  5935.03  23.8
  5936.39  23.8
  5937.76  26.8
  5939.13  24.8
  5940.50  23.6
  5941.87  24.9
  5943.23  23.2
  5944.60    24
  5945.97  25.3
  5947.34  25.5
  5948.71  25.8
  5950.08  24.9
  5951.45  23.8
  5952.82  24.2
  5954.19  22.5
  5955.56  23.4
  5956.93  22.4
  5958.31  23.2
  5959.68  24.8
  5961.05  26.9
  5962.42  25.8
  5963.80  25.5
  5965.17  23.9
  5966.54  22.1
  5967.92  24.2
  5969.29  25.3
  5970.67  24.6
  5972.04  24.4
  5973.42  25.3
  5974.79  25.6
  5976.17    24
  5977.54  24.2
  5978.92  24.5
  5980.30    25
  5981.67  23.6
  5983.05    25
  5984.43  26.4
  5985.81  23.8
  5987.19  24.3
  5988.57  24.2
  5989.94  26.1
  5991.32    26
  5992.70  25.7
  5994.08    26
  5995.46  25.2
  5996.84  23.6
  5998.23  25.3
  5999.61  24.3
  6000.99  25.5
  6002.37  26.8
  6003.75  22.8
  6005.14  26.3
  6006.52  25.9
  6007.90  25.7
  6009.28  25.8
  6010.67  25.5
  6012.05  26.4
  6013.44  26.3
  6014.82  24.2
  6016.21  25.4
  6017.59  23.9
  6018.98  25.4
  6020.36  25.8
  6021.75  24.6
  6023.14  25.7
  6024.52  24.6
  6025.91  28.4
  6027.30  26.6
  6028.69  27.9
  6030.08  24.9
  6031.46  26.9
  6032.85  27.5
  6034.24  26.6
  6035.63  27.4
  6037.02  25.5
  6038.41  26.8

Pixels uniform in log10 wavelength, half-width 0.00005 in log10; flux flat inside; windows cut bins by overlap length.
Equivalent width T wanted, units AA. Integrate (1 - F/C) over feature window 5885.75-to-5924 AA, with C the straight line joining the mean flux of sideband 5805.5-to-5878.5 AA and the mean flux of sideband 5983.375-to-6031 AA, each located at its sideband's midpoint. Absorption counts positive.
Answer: 9.1 AA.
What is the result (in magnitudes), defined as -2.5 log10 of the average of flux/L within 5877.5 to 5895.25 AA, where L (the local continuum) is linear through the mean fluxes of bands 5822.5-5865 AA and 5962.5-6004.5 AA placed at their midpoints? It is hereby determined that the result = 0.41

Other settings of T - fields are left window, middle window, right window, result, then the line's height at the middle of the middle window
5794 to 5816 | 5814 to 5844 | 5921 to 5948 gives 0.4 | 25.5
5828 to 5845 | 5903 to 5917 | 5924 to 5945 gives 0.7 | 24.5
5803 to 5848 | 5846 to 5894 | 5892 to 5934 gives 2.9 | 23.4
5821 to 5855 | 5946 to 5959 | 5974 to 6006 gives 0.6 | 25.1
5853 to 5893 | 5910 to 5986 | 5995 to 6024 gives -2.5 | 23.6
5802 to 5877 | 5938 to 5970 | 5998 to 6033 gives 1.4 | 25.5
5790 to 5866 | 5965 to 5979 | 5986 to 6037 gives 0.6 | 25.6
